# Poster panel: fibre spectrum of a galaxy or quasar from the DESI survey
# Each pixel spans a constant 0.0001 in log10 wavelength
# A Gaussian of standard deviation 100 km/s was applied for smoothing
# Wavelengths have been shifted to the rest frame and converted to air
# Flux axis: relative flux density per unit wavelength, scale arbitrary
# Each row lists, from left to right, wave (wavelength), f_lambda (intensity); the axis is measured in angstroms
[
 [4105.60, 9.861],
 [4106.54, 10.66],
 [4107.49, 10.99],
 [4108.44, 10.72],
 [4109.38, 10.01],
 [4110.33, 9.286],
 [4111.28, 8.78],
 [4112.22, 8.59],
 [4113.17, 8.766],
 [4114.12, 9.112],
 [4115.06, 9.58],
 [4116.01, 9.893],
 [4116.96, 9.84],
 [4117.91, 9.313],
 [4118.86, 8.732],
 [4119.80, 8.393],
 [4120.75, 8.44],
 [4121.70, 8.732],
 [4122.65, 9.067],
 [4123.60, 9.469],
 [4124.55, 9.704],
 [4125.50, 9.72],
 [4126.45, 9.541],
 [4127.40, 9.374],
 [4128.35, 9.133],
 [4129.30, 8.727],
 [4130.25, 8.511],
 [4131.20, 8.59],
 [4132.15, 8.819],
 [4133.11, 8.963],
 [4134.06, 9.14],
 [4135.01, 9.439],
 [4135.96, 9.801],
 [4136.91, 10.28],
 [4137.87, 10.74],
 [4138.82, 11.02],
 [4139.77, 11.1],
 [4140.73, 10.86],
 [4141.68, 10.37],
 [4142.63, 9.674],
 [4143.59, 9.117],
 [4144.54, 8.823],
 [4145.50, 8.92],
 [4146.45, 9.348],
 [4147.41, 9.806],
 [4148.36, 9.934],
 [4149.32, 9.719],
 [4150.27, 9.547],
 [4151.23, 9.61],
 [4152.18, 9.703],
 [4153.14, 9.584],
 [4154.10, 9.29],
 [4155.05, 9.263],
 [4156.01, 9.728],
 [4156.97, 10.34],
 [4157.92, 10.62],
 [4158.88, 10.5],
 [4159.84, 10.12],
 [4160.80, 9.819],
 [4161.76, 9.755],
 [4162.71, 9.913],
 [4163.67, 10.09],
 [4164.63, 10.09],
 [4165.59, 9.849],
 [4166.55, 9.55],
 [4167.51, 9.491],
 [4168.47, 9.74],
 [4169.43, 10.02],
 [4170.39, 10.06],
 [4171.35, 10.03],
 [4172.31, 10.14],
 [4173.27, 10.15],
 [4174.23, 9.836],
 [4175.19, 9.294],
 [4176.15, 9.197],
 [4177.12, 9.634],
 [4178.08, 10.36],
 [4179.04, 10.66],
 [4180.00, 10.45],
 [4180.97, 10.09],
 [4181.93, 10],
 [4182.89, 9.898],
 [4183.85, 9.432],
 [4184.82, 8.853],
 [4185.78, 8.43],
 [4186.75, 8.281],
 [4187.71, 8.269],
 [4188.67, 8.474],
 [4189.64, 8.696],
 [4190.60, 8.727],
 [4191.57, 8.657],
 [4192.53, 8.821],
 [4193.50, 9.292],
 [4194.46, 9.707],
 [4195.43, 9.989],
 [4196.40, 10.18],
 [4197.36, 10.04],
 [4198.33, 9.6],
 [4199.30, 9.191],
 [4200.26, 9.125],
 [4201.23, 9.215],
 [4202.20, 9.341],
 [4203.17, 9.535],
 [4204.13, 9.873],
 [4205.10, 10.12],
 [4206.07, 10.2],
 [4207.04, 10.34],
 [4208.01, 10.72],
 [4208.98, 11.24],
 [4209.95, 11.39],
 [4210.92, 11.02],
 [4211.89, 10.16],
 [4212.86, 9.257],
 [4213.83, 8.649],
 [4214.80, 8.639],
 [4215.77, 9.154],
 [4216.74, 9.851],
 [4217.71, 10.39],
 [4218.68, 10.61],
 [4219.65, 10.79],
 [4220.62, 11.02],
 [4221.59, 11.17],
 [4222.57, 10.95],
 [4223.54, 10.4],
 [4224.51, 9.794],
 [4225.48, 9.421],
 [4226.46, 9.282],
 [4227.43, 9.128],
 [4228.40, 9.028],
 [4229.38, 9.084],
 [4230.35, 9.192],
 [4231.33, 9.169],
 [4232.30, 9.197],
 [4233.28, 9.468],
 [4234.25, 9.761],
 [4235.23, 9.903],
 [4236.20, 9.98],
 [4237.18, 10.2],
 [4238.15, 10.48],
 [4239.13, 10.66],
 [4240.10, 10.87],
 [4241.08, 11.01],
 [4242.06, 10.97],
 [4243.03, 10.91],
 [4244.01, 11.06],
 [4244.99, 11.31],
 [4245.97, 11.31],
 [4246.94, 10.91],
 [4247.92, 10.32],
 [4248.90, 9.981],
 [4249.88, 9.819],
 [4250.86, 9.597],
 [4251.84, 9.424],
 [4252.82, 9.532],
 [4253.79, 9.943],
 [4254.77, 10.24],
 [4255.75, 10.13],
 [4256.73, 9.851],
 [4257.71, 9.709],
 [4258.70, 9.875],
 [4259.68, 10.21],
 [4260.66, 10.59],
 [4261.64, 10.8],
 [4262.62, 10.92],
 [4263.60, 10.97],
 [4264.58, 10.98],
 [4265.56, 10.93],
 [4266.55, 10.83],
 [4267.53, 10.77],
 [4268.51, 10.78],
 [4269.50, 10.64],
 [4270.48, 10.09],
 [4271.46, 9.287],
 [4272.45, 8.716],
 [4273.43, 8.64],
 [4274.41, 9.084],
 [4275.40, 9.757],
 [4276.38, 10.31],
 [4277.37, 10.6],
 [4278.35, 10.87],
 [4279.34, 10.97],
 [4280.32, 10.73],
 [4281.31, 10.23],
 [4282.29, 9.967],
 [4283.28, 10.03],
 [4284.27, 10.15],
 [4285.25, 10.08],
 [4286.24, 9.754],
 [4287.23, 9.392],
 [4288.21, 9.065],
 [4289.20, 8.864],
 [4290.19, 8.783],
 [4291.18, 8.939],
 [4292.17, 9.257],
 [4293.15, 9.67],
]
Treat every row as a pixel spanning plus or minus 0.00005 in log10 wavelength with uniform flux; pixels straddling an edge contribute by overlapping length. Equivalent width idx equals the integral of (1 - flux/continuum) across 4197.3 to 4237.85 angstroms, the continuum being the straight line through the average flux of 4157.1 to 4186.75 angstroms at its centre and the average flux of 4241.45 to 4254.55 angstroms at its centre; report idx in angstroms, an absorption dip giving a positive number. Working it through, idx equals 1.21 angstroms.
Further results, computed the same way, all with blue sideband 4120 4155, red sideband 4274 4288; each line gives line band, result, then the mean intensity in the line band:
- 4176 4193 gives 0.76 angstroms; 9.27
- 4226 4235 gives 0.57 angstroms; 9.27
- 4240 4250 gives -0.84 angstroms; 10.8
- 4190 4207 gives 0.43 angstroms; 9.52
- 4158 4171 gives -0.44 angstroms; 9.94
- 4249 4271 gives -0.57 angstroms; 10.3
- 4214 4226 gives -0.34 angstroms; 10.1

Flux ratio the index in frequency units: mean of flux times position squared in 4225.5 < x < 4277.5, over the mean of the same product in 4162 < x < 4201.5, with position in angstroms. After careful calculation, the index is 1.1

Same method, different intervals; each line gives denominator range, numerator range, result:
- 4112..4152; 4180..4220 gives 1.05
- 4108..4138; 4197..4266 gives 1.15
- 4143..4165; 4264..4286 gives 1.11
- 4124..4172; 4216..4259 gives 1.09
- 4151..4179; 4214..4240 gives 1.03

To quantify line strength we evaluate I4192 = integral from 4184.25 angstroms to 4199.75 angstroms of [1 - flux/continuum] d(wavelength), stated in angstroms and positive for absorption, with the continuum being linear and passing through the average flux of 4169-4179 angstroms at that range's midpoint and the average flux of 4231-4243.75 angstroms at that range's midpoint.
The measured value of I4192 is 1.4 angstroms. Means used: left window 9.91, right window 10.2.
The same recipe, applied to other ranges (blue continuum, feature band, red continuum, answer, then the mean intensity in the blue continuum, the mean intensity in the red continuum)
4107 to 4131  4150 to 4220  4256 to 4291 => -0.8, 9.29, 10.1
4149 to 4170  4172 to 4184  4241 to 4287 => 0.0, 9.84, 10.3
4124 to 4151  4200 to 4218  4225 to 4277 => 0.0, 9.6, 10.1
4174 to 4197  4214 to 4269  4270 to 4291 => -3.3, 9.38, 9.77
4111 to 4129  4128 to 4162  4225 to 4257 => -1.2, 9.17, 10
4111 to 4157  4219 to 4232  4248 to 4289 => 0.0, 9.44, 10.1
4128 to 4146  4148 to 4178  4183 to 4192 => -2.3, 9.58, 8.7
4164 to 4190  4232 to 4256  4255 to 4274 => -0.5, 9.6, 10.2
